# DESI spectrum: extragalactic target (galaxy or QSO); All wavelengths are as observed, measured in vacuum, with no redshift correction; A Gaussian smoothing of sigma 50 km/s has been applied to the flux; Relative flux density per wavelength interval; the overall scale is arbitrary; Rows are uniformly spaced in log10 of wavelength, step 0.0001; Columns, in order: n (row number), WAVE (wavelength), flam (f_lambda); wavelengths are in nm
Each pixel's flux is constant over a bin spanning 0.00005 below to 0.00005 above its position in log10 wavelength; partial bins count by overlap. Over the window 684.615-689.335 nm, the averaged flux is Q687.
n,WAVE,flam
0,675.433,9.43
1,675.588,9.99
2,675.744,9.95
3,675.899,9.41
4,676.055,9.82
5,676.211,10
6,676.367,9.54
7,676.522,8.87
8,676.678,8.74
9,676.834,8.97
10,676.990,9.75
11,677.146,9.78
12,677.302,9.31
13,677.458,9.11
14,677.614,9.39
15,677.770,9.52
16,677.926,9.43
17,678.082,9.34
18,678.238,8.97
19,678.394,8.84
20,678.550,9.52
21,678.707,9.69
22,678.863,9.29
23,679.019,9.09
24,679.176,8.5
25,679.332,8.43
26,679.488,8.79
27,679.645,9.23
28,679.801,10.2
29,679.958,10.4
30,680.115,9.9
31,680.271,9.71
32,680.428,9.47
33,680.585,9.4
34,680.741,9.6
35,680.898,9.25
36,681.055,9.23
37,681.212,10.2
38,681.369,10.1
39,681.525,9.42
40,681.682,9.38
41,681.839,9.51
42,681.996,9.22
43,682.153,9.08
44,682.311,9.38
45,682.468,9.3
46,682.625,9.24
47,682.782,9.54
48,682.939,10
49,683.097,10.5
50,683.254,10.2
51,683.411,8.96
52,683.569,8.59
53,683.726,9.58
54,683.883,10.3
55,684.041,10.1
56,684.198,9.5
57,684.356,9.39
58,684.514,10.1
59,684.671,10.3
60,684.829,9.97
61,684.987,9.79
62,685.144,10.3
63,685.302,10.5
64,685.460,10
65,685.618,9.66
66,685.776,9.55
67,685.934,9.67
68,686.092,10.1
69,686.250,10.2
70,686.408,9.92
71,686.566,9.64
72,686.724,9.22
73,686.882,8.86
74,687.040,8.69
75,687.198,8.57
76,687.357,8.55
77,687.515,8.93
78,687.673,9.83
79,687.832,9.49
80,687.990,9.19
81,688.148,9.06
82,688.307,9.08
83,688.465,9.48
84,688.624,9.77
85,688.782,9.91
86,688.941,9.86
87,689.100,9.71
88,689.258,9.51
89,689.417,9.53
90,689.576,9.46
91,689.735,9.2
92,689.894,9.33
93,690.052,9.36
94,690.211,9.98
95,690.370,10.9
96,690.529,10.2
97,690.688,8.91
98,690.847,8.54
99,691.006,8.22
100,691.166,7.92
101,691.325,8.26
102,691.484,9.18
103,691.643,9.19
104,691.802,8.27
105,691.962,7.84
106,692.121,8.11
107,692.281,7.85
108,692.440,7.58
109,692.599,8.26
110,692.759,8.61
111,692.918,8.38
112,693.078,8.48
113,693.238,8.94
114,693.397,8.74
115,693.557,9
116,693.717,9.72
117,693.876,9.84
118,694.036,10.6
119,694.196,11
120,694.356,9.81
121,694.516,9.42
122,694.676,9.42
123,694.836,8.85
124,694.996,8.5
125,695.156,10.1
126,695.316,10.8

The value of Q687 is 9.57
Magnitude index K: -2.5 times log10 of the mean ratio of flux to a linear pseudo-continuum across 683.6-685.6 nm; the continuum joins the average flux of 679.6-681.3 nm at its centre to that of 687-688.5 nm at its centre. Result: -0.07 mag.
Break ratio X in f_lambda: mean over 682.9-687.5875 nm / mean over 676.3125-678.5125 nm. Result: 1.0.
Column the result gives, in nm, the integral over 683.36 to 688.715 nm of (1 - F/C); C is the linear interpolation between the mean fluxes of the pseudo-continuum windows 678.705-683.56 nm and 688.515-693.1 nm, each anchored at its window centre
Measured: -0.19 nm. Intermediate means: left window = 9.47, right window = 8.98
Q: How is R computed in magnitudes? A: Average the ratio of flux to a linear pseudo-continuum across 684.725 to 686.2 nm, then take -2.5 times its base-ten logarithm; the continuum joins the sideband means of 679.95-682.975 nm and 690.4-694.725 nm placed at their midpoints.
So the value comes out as -0.07 mag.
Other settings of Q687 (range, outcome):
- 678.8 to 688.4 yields 9.53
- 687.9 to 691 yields 9.5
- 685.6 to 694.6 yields 9.21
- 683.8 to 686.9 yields 9.87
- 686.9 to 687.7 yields 8.85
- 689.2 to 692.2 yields 9.04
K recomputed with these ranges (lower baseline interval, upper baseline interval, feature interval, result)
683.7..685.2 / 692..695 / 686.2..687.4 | 0.06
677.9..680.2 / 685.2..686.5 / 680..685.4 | 0.00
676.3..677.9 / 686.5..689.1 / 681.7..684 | -0.03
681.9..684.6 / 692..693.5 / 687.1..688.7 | -0.03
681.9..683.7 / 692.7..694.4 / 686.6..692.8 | 0.04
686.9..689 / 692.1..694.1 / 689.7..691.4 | -0.02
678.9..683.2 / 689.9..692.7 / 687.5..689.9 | -0.06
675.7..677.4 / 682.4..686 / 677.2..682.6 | 0.02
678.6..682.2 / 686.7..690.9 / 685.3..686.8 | -0.05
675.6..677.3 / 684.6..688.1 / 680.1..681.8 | -0.01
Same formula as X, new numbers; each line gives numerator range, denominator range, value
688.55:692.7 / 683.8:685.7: 0.90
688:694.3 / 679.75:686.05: 0.94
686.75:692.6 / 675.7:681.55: 0.96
